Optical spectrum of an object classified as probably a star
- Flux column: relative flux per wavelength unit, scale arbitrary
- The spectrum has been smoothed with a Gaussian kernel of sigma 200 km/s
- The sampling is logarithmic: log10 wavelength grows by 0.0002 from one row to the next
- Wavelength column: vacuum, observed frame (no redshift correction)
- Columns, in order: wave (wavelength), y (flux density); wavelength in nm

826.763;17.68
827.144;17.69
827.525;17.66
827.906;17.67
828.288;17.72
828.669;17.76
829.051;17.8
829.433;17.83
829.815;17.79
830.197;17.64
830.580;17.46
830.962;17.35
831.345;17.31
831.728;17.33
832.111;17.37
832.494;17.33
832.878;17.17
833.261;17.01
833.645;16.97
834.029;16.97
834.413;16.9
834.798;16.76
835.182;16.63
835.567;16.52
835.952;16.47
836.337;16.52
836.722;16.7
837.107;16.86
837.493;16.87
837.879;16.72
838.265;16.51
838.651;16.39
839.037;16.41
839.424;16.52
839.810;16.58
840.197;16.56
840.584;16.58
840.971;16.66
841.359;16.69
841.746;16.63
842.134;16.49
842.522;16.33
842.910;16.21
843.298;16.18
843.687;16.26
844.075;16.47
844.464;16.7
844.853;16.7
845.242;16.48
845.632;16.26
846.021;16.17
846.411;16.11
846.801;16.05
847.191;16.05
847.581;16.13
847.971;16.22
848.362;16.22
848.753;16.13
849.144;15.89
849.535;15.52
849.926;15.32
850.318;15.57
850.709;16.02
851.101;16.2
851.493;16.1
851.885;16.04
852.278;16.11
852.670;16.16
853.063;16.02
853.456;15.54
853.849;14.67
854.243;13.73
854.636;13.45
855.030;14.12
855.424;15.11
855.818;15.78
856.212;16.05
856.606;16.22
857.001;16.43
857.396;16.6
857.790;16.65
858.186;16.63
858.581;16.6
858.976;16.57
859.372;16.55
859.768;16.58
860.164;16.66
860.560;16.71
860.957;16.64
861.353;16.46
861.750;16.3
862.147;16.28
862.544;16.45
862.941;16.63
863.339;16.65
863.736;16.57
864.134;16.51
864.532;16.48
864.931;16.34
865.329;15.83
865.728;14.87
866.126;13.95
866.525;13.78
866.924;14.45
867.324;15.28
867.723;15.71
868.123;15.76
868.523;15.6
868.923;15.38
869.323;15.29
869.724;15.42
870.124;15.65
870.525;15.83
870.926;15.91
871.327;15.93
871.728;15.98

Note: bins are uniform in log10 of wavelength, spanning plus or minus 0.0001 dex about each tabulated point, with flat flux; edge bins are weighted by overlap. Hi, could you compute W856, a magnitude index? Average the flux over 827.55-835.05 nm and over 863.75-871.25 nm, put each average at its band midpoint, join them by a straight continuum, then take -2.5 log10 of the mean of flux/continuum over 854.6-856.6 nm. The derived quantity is 0.07 mag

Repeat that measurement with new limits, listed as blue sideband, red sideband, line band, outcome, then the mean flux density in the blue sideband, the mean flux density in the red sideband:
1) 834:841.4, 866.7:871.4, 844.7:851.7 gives 0.01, 16.6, 15.5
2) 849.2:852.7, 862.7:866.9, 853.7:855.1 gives 0.14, 15.9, 15.7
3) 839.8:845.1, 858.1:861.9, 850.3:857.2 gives 0.07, 16.5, 16.6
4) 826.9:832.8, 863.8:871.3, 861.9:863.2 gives -0.05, 17.6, 15.5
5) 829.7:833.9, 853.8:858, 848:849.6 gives 0.00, 17.3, 15.4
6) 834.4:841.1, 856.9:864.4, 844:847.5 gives 0.02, 16.6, 16.6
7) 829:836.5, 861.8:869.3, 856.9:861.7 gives -0.04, 17.1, 15.7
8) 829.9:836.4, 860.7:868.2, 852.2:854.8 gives 0.08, 17.1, 15.8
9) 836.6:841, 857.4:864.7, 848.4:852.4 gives 0.05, 16.6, 16.6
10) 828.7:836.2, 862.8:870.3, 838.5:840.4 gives 0.02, 17.2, 15.6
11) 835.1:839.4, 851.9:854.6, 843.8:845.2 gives -0.04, 16.6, 15.3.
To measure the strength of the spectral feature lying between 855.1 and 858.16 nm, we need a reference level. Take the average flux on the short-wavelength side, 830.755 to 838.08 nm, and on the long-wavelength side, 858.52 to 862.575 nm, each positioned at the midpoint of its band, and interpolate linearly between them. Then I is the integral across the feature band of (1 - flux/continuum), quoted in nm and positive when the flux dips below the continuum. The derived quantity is 0.10 nm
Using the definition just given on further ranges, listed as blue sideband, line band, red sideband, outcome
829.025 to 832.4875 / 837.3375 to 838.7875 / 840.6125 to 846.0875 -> 0.02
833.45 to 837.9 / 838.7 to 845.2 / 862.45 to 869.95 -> 0.01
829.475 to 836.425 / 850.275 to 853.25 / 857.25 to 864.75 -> 0.12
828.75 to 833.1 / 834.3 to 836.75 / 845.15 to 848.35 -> 0.07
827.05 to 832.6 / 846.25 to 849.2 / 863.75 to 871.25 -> 0.08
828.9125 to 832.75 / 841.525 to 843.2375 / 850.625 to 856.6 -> 0.01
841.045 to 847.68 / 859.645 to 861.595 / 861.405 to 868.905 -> -0.09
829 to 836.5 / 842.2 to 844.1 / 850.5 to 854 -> 0.02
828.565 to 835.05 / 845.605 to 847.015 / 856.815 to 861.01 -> 0.07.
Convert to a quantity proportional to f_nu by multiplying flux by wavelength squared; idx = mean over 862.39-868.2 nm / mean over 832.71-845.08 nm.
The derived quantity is 1.0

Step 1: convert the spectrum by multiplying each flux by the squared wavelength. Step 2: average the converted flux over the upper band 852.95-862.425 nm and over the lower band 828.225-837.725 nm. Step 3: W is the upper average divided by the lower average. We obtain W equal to 0.99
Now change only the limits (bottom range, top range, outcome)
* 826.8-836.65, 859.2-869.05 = 1.00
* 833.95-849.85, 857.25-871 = 1.03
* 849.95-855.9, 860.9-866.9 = 1.06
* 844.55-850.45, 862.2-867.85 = 1.02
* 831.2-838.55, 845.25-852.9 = 0.98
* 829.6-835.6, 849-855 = 0.94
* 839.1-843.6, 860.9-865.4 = 1.05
